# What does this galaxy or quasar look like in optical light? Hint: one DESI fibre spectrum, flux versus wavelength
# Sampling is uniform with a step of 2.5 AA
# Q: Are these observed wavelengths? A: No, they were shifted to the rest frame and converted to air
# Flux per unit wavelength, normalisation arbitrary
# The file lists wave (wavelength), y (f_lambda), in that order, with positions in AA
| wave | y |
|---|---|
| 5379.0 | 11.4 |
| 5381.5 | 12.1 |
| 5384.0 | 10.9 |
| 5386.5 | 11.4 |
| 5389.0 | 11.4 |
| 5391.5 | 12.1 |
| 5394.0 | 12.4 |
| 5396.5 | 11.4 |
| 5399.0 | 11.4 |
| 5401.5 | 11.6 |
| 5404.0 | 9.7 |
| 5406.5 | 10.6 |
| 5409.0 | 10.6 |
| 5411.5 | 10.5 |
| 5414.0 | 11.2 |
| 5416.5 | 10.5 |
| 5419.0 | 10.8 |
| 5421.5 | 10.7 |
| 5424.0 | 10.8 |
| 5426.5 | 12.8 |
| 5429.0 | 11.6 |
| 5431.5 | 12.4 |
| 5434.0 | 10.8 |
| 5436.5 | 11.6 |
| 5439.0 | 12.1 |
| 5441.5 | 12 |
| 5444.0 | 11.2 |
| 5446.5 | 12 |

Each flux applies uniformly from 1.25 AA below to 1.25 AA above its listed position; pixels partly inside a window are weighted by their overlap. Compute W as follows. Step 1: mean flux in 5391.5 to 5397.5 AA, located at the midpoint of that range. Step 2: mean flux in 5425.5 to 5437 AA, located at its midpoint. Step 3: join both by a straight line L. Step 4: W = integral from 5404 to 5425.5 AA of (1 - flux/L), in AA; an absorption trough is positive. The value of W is 2.2 AA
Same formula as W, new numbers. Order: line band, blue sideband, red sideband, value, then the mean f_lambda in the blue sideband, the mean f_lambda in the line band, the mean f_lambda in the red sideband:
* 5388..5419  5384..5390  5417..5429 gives 0.49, 11.3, 11.1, 11.3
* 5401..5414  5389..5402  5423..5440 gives 1.27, 11.8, 10.6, 11.7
